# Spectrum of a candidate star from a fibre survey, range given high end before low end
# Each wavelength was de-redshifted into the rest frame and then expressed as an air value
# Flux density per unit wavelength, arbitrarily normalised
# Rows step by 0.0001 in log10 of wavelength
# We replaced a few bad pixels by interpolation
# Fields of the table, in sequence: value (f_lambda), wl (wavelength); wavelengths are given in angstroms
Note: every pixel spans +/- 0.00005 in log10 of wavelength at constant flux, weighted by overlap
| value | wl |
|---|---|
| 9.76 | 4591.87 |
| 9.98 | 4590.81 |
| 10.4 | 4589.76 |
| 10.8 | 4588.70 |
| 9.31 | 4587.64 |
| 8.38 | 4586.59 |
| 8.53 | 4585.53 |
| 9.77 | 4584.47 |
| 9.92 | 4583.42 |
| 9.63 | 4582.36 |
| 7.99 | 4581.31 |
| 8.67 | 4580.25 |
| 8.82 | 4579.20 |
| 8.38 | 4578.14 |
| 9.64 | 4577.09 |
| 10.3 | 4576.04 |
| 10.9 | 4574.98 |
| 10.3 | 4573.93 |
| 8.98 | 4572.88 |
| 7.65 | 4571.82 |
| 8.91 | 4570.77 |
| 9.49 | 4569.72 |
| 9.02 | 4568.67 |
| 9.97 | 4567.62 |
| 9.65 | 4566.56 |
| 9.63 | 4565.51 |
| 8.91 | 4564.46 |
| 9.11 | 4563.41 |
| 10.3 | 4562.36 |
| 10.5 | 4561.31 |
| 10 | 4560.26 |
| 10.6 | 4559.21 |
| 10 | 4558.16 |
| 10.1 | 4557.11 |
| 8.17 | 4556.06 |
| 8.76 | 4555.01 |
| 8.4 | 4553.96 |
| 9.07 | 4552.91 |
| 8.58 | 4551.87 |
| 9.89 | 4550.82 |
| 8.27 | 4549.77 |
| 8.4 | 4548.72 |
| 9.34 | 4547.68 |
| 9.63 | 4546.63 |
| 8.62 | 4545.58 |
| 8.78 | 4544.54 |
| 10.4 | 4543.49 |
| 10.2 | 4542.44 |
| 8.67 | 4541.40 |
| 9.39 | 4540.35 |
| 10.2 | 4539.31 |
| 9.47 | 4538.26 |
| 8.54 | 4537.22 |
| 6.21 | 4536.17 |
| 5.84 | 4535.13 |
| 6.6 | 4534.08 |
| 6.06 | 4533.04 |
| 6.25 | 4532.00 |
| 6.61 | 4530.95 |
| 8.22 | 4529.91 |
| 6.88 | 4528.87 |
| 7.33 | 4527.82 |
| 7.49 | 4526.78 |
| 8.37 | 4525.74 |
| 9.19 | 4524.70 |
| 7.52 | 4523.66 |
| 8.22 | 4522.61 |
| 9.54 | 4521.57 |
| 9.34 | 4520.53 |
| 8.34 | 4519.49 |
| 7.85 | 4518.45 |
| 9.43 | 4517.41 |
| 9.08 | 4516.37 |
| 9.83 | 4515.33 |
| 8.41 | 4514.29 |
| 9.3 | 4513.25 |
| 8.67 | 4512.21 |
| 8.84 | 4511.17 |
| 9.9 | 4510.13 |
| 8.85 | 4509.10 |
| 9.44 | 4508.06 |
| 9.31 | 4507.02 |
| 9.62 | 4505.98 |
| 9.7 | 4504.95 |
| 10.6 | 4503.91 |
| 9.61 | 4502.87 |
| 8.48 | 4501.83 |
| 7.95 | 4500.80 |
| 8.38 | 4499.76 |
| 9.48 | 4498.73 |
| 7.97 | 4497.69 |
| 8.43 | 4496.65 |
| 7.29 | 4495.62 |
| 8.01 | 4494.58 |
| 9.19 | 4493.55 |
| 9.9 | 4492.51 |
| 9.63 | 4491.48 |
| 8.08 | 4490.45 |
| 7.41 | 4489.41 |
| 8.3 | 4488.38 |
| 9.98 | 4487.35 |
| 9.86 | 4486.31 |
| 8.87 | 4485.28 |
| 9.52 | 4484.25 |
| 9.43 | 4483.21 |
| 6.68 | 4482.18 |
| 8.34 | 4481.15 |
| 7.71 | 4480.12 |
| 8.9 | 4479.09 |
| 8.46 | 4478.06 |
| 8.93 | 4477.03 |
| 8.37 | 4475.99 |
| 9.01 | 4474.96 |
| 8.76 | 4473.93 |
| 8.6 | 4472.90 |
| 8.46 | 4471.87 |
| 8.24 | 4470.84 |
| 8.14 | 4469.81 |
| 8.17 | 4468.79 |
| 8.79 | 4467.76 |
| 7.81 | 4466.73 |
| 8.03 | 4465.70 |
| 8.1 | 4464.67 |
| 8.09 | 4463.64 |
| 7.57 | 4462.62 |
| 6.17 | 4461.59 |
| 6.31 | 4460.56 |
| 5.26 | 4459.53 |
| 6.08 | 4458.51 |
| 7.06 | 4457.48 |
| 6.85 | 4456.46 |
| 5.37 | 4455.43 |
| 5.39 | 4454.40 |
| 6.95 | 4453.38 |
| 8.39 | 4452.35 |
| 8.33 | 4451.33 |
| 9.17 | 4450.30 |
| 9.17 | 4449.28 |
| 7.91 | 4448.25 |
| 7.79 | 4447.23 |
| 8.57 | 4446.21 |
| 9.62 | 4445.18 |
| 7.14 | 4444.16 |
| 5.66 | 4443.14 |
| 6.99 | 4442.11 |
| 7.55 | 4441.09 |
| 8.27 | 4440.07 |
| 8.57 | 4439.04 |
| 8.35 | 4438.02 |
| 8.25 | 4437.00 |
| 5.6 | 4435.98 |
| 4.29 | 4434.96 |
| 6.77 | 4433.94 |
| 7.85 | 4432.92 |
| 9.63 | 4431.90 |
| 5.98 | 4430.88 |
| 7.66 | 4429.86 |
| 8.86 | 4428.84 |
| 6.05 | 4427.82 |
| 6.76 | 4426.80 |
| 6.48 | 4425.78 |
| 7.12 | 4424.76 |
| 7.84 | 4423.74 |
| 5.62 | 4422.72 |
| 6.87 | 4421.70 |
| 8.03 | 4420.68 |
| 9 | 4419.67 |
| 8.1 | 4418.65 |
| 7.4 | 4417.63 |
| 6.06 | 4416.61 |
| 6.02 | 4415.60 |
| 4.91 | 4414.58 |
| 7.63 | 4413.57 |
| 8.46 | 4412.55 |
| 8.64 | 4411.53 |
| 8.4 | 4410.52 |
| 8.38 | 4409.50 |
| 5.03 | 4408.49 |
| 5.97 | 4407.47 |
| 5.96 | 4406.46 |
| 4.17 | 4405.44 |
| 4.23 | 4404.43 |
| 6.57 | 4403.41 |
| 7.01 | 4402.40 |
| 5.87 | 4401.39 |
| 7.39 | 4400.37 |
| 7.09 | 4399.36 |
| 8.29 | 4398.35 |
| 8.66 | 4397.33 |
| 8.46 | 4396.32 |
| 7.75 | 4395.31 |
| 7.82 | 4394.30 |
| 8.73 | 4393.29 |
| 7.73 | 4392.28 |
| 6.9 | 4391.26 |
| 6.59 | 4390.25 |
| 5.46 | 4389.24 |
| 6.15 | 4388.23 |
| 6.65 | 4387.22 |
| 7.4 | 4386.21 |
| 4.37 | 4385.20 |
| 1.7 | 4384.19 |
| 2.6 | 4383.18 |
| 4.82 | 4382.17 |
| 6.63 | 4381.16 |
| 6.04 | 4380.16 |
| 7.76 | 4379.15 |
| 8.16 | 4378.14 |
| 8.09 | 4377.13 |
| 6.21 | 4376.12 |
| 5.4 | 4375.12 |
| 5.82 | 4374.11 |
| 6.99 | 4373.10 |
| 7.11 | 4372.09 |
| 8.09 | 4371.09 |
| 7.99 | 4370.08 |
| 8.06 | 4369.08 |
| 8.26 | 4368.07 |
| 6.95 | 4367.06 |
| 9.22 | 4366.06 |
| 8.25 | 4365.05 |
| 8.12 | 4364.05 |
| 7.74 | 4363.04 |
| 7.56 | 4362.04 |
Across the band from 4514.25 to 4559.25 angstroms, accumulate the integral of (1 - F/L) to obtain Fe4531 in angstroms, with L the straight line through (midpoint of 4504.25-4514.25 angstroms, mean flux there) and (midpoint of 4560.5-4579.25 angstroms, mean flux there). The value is 4.1 angstroms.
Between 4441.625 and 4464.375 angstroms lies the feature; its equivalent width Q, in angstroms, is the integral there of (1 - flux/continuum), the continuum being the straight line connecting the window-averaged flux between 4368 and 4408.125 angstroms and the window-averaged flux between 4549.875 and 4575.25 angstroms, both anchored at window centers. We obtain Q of 1.1 angstroms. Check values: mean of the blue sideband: 6.6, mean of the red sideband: 9.42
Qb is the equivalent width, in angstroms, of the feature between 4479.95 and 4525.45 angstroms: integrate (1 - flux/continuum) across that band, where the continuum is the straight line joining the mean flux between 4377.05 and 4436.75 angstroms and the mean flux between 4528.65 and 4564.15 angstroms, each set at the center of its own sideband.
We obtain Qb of -4.2 angstroms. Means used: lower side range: 6.79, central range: 8.86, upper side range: 8.73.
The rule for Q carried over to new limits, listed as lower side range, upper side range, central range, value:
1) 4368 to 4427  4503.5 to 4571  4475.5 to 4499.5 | -1.52 angstroms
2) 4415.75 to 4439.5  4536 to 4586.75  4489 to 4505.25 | -0.88 angstroms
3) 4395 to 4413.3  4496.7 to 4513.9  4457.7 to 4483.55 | 1.48 angstroms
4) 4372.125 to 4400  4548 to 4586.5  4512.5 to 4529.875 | 0.23 angstroms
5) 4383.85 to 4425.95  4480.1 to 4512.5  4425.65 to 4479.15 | 1.99 angstroms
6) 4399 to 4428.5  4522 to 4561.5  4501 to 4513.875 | -1.99 angstroms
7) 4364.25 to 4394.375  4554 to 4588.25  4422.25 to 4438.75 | 0.76 angstroms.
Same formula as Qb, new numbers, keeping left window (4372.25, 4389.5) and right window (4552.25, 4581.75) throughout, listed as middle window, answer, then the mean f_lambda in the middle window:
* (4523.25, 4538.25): 2.4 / 7.3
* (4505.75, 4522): -1.4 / 9.1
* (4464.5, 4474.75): -1.0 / 8.34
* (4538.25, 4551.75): -0.5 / 9.3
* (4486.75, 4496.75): -0.8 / 8.64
